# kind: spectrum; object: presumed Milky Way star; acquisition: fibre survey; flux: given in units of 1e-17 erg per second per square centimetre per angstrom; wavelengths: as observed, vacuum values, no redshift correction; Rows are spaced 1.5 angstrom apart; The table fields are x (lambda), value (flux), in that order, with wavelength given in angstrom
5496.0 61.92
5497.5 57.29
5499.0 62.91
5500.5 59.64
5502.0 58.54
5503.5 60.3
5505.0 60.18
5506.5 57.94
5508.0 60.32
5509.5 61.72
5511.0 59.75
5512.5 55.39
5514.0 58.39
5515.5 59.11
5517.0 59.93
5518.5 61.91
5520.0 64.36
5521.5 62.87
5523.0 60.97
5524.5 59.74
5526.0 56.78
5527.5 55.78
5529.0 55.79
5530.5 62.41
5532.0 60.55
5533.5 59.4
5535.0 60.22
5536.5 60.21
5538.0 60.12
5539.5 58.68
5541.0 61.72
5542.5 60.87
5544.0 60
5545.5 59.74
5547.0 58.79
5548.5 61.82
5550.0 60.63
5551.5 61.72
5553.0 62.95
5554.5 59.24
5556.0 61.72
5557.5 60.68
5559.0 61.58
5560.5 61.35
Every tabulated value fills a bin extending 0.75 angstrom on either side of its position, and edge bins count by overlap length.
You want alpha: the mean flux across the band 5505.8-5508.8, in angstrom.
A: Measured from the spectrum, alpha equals 59.2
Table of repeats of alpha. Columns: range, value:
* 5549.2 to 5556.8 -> 61.3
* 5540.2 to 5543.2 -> 61.3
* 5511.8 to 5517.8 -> 58.3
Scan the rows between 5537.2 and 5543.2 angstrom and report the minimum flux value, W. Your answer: 58.68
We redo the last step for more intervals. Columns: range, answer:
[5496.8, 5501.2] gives 57.29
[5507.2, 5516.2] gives 55.39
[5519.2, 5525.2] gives 59.74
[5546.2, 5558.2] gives 58.79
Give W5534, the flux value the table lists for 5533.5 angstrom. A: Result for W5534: 59.4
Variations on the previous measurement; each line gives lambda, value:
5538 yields 60.12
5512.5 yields 55.39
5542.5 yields 60.87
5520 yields 64.36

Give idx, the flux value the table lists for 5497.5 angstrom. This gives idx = 57.29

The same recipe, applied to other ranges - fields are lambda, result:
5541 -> 61.72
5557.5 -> 60.68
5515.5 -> 59.11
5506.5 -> 57.94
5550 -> 60.63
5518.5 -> 61.91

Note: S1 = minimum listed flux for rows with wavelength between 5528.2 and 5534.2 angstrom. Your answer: 55.79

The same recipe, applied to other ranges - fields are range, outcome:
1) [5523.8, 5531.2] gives 55.78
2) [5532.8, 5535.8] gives 59.4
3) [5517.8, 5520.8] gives 61.91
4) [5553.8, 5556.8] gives 59.24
